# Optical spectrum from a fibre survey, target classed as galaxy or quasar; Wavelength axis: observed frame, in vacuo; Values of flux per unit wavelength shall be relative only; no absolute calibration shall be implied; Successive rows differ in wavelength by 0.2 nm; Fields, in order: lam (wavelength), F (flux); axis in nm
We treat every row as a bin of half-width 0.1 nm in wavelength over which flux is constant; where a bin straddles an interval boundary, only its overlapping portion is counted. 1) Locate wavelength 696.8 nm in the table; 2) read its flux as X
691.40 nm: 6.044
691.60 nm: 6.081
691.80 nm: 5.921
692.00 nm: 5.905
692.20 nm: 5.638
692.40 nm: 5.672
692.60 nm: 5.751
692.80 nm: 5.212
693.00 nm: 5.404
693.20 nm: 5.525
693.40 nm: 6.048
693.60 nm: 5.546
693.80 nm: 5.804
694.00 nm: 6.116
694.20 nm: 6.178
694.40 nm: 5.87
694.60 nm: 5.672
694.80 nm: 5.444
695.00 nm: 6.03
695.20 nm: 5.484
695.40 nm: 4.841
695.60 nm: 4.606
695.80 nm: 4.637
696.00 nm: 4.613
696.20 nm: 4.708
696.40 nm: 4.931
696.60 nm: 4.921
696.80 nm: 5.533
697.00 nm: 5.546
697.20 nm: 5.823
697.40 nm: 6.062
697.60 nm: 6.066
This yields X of 5.533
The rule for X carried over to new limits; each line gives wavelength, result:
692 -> 5.905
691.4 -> 6.044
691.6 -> 6.081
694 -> 6.116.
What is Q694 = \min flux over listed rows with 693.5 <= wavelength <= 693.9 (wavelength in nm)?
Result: 5.546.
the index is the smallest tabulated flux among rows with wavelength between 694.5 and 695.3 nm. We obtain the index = 5.444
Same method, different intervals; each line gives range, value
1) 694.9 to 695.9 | 4.606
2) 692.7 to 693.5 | 5.212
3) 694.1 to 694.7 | 5.672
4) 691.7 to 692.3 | 5.638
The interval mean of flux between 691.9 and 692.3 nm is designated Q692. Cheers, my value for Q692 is 5.77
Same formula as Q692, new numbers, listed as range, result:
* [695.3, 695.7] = 4.72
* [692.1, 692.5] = 5.65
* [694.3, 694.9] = 5.66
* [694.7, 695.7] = 5.28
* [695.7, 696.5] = 4.72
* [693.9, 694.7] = 5.96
